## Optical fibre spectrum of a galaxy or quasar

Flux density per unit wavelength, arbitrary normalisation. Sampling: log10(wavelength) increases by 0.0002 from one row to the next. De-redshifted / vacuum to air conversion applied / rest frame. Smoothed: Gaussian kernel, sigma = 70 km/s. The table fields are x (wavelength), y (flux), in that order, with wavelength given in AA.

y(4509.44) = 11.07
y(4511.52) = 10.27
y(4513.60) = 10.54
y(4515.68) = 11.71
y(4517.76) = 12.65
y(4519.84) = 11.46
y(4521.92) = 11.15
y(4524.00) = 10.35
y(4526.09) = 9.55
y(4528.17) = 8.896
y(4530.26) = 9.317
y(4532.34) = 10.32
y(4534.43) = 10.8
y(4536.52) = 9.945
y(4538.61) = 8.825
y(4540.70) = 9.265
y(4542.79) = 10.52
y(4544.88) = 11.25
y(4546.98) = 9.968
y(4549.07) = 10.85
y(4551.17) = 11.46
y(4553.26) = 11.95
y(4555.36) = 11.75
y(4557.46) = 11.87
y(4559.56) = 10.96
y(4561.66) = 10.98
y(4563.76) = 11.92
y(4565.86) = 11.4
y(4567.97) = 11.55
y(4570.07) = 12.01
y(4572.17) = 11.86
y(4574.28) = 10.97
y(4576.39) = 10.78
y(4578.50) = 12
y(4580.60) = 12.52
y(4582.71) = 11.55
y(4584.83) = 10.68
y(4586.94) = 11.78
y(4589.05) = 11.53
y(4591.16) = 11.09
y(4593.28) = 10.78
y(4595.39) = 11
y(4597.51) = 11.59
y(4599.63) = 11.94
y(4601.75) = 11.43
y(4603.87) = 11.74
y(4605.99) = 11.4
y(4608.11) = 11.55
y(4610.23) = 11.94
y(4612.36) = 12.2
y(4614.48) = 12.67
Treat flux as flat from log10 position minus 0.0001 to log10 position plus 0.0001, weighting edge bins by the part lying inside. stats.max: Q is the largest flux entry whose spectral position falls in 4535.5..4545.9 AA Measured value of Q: 11.25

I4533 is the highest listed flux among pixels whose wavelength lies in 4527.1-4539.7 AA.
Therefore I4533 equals 10.8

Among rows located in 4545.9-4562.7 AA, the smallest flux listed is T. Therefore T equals 9.968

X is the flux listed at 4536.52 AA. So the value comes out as 9.945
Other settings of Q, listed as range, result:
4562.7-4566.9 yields 11.92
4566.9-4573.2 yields 12.01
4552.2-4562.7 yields 11.95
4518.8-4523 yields 11.46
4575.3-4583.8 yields 12.52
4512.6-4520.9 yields 12.65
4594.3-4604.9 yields 11.94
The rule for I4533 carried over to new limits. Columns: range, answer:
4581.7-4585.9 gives 11.55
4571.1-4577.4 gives 11.86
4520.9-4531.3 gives 11.15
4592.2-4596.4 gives 11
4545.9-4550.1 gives 10.85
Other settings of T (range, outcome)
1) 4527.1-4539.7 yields 8.825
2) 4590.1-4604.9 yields 10.78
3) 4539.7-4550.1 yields 9.265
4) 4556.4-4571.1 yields 10.96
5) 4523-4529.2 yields 8.896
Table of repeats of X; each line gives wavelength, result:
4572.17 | 11.86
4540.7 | 9.265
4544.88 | 11.25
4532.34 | 10.32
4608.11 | 11.55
